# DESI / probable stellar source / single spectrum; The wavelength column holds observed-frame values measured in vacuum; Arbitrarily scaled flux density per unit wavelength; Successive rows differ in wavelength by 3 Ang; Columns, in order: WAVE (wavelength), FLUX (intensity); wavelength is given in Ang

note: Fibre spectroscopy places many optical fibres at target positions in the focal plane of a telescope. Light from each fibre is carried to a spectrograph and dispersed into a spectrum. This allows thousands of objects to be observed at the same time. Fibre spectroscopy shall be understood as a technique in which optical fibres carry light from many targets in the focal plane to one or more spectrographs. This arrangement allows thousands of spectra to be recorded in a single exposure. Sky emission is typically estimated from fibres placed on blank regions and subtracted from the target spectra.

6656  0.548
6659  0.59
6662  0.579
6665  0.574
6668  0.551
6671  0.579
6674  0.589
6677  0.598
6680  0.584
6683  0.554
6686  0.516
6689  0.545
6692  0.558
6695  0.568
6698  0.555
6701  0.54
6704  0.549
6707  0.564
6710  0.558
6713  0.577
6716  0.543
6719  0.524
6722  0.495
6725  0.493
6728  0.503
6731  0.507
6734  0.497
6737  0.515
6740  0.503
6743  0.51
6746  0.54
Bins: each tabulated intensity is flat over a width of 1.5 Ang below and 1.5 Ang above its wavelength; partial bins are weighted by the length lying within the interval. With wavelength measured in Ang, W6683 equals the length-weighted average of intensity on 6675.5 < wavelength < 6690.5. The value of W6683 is 0.559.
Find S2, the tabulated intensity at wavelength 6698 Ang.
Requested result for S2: 0.555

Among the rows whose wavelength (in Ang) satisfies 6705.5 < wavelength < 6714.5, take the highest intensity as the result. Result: 0.577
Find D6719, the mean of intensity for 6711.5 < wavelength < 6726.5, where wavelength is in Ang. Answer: 0.526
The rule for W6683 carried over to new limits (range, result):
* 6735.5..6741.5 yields 0.509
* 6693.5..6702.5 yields 0.554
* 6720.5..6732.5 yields 0.499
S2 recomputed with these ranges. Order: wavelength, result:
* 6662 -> 0.579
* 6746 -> 0.54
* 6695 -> 0.568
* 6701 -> 0.54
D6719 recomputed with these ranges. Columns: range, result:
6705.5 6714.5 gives 0.566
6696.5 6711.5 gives 0.553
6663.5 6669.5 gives 0.562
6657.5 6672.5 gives 0.575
